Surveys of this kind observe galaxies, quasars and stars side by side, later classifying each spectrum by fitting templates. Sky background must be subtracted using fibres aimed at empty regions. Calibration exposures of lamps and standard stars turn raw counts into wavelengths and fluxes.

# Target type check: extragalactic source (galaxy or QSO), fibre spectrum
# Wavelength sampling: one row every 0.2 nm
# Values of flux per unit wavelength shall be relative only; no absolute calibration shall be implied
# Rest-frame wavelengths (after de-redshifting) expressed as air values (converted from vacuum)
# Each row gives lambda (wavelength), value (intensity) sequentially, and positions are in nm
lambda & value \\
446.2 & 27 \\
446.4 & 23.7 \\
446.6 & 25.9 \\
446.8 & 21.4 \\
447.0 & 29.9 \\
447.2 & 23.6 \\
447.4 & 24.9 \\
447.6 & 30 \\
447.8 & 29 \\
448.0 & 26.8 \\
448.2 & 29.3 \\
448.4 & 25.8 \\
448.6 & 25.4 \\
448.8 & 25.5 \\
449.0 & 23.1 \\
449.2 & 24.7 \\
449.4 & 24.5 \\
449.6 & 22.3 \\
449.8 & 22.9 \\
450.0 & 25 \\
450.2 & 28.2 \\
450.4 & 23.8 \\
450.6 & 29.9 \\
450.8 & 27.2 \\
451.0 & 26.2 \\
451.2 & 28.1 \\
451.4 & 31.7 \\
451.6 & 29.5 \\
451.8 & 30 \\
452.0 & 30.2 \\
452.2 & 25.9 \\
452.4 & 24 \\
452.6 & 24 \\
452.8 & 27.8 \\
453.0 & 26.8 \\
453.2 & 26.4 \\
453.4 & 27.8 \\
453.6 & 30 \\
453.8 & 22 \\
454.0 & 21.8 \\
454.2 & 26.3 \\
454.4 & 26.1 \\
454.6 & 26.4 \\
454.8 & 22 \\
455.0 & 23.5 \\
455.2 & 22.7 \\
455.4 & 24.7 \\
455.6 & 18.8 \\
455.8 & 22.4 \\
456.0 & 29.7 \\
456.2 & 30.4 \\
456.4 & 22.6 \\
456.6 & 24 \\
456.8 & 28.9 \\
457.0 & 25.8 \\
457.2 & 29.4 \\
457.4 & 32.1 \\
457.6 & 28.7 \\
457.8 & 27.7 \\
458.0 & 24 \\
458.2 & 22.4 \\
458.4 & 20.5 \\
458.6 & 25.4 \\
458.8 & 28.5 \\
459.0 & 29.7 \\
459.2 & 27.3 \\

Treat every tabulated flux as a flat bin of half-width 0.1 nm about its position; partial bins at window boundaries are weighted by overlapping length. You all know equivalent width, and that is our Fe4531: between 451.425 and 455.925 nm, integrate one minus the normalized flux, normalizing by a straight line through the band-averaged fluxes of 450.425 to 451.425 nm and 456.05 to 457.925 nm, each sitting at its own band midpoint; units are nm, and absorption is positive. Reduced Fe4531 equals 0.38 nm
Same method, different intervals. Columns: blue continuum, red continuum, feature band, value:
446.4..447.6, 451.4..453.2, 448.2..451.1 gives 0.109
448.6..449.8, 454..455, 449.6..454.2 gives -0.435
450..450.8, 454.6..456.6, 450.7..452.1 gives -0.134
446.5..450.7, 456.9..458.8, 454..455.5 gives 0.104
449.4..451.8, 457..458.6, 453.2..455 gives 0.089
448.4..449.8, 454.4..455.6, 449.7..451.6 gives -0.240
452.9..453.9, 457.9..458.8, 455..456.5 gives 0.047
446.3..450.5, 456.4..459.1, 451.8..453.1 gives -0.038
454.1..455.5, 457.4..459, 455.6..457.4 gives -0.088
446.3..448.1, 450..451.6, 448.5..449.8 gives 0.139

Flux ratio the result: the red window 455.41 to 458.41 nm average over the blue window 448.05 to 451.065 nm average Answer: 1.01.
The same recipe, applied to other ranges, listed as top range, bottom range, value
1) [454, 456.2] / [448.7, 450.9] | 0.97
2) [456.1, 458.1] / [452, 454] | 1.05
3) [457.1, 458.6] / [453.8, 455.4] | 1.10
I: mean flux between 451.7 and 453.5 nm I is 27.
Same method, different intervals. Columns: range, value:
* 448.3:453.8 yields 26.5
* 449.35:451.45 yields 26.3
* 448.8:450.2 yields 24.2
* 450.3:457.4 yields 26.3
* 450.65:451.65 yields 28.6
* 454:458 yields 25.8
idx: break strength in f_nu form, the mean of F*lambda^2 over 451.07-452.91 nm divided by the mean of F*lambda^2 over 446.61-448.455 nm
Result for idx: 1.06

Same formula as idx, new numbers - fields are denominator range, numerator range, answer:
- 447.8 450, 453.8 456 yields 0.97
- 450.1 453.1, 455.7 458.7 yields 0.98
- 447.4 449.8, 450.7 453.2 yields 1.08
